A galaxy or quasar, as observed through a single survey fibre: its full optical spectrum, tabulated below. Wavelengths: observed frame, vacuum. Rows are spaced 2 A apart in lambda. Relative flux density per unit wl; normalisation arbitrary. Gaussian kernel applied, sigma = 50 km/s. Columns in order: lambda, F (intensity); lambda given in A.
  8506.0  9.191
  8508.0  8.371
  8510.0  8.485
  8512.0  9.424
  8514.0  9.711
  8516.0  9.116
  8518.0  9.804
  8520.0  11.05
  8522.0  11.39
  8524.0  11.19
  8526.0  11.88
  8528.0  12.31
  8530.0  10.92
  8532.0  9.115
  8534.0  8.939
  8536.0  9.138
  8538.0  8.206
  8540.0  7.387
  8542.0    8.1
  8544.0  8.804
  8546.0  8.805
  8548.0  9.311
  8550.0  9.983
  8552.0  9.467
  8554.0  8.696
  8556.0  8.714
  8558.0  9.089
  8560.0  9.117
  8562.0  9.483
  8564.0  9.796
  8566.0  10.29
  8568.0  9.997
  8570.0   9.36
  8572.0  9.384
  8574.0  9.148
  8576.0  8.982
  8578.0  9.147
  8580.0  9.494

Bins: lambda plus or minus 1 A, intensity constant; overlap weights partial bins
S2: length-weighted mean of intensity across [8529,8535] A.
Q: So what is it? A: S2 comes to 9.66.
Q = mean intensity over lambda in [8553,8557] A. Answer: 8.71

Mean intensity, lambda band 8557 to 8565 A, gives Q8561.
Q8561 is 9.37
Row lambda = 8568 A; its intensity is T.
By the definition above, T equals 9.997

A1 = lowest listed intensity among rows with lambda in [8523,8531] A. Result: 10.92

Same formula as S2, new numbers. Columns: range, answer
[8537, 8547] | 8.26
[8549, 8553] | 9.73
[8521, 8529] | 11.7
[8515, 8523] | 10.3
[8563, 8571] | 9.86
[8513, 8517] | 9.41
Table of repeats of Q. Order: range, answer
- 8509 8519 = 9.31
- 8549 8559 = 9.19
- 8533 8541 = 8.42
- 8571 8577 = 9.17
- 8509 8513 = 8.95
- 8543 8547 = 8.8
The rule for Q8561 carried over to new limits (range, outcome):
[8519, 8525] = 11.2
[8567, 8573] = 9.58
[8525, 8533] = 11.1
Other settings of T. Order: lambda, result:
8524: 11.19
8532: 9.115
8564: 9.796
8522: 11.39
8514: 9.711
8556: 8.714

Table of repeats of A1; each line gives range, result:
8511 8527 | 9.116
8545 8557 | 8.696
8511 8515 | 9.424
